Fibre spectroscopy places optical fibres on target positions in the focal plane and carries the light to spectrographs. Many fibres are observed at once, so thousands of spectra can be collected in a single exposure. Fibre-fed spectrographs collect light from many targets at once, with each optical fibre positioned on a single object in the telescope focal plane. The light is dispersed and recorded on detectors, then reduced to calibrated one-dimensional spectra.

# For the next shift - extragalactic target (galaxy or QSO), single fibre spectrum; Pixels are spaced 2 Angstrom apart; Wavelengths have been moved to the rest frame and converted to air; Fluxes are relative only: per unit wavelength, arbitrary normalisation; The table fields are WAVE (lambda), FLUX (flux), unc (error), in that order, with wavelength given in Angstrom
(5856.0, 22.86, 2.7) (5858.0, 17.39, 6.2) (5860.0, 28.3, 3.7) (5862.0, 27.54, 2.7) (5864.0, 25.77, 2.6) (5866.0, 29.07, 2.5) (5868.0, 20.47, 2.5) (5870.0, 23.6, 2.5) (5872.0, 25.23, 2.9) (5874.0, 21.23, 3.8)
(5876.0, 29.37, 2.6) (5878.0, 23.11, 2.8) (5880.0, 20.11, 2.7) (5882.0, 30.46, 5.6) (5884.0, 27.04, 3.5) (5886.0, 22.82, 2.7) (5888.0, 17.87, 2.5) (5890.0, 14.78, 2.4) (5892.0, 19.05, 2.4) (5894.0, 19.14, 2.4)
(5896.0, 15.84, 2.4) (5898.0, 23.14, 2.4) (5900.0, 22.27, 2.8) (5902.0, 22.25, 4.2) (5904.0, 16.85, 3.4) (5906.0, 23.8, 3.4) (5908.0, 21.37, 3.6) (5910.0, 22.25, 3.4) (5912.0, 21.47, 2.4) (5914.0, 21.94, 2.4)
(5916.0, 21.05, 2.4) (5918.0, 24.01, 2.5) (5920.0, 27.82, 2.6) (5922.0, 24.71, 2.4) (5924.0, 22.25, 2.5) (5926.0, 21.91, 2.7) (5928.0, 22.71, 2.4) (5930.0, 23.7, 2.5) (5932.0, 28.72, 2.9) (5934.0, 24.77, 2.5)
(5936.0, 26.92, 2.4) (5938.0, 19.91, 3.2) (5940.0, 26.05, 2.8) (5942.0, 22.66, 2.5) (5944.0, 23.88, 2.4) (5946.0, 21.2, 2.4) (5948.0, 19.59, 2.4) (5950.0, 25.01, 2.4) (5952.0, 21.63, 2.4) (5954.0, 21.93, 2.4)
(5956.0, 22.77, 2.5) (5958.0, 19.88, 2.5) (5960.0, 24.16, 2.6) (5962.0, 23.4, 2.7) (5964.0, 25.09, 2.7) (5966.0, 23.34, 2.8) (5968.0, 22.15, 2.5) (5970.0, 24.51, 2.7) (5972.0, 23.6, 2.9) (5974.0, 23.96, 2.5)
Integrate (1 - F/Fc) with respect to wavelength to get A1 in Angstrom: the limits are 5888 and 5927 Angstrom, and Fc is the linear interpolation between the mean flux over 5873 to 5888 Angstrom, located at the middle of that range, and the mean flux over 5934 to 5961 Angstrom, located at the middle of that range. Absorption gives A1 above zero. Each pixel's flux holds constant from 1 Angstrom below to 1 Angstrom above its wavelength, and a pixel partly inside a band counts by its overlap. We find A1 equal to 4.0 Angstrom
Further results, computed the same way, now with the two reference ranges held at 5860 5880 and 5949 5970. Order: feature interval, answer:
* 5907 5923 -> 0.6 Angstrom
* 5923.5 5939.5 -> -0.2 Angstrom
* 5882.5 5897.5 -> 2.8 Angstrom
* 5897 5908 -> 1.2 Angstrom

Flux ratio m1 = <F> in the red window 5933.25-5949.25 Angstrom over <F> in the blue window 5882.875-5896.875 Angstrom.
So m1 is 1.18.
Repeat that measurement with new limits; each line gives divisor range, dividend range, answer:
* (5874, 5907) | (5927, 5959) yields 1.07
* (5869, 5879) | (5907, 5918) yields 0.89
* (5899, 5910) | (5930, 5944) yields 1.15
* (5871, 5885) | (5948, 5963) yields 0.89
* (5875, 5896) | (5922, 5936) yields 1.10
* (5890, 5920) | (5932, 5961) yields 1.10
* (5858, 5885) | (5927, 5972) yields 0.93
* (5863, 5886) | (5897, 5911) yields 0.87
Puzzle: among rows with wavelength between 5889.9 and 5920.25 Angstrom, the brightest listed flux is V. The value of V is 27.82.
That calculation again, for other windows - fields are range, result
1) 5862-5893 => 30.46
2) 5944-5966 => 25.09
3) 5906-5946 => 28.72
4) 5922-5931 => 24.71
